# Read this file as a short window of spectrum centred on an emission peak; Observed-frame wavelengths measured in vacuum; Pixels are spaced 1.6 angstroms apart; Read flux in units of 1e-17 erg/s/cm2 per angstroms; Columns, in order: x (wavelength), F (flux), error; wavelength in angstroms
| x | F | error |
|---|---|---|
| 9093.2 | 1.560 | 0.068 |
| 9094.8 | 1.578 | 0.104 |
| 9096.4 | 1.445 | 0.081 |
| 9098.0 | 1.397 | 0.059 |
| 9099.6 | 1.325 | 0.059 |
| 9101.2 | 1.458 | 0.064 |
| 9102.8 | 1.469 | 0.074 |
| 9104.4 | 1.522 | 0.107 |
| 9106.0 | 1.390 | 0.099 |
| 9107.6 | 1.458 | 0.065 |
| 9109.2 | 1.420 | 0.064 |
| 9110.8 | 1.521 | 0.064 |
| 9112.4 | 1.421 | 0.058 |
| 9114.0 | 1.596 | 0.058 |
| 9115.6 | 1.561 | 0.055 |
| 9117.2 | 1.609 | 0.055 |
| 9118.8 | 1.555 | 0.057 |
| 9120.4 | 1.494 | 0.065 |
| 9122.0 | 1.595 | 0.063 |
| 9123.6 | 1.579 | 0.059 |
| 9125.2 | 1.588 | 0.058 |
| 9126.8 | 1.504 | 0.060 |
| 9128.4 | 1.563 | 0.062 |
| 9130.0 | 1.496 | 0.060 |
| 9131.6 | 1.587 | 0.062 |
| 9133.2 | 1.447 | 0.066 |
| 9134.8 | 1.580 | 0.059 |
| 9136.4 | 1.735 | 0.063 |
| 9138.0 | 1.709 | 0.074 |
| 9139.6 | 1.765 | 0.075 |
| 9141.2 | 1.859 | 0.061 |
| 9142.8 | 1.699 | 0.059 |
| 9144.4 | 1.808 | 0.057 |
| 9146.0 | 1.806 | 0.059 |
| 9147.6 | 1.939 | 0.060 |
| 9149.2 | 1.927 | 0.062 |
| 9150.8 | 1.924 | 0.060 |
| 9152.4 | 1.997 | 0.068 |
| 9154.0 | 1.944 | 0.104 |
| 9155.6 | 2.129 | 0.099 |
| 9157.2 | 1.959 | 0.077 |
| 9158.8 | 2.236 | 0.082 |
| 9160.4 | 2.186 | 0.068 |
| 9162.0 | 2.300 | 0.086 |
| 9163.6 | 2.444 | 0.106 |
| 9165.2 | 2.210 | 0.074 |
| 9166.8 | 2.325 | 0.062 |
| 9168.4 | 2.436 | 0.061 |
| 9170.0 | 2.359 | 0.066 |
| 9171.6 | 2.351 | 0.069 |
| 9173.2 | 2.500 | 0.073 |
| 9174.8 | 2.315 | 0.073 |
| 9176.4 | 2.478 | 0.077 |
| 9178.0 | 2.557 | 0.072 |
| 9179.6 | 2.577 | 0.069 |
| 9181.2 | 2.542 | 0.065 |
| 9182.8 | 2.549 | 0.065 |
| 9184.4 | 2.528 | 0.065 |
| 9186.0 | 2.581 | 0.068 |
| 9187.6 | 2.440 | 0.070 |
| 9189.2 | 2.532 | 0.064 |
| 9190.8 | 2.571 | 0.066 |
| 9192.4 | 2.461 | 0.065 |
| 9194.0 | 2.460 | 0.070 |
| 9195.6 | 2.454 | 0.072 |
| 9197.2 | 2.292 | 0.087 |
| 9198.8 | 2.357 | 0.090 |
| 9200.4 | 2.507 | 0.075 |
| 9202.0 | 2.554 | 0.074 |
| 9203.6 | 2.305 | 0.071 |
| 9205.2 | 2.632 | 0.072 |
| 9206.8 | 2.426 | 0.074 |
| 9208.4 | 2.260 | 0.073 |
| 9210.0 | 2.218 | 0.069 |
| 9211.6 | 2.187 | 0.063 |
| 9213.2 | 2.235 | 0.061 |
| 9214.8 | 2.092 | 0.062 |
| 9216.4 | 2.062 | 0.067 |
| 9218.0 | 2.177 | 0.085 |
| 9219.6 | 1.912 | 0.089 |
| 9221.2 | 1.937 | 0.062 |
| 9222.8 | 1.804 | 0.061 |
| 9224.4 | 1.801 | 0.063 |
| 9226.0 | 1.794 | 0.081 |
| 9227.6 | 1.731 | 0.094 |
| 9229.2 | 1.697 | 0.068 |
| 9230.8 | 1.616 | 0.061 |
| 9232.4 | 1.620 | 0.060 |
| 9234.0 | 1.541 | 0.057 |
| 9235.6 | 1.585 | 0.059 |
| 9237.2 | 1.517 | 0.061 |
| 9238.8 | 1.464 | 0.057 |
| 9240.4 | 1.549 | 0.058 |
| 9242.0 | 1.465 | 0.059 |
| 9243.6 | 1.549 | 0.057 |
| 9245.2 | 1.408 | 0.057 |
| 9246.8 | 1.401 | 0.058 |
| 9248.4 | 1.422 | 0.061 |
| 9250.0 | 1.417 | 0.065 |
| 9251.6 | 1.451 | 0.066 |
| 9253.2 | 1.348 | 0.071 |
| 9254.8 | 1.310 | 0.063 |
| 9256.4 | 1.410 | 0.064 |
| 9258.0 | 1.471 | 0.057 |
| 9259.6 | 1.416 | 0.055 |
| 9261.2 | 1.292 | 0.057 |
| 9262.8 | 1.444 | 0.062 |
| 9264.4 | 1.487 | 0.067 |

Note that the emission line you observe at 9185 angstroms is Mg II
